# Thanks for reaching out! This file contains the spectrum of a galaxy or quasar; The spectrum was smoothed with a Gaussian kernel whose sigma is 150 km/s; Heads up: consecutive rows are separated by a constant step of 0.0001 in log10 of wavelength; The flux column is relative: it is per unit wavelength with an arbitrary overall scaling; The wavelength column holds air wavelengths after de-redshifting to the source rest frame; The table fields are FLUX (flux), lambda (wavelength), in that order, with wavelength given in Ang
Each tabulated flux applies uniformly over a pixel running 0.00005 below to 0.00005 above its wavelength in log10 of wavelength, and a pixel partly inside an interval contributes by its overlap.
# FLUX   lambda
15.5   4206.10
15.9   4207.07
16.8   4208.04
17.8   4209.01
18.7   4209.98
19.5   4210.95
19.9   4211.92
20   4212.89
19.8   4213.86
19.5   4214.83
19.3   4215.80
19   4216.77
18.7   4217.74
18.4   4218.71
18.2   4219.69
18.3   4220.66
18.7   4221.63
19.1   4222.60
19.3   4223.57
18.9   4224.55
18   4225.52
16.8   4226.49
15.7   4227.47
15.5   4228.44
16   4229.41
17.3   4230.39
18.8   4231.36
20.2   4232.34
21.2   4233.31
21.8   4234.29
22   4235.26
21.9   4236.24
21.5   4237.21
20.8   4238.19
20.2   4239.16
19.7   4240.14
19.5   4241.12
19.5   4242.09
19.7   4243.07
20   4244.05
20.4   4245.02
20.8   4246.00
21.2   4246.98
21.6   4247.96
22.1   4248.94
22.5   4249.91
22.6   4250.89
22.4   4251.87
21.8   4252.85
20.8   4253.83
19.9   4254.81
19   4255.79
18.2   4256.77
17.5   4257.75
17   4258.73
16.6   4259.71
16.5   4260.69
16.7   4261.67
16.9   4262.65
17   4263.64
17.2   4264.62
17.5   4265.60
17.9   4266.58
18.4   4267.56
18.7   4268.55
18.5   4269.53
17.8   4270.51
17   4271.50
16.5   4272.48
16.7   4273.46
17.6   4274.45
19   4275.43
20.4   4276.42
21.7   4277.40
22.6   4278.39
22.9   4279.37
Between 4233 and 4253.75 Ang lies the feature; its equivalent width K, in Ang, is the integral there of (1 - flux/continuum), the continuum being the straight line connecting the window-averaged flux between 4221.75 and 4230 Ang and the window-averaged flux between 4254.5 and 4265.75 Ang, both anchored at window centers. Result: -4.3 Ang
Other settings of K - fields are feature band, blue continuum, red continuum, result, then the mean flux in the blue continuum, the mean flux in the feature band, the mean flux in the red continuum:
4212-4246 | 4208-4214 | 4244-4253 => 1.7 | 19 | 19.3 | 21.6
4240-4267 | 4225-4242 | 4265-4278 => -0.9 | 19.2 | 19.4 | 18.3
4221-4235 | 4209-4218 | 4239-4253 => 1.1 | 19.3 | 18.4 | 20.9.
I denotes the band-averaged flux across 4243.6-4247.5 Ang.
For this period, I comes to 20.6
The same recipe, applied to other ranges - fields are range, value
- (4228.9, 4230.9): 16.7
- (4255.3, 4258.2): 18.2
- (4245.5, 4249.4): 21.4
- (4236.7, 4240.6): 20.6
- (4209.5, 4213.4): 19.5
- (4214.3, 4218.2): 19.1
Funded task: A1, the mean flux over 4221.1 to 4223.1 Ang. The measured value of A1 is 19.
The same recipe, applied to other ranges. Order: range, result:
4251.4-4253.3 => 22.1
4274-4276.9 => 19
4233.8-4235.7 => 21.9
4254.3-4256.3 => 19.4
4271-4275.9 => 17.4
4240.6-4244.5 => 19.7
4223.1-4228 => 17.7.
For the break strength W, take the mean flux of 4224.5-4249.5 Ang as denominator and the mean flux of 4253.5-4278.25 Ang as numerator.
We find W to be 0.9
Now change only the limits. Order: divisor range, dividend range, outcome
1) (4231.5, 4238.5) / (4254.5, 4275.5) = 0.83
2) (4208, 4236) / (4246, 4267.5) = 1.02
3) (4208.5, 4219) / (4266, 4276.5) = 0.94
